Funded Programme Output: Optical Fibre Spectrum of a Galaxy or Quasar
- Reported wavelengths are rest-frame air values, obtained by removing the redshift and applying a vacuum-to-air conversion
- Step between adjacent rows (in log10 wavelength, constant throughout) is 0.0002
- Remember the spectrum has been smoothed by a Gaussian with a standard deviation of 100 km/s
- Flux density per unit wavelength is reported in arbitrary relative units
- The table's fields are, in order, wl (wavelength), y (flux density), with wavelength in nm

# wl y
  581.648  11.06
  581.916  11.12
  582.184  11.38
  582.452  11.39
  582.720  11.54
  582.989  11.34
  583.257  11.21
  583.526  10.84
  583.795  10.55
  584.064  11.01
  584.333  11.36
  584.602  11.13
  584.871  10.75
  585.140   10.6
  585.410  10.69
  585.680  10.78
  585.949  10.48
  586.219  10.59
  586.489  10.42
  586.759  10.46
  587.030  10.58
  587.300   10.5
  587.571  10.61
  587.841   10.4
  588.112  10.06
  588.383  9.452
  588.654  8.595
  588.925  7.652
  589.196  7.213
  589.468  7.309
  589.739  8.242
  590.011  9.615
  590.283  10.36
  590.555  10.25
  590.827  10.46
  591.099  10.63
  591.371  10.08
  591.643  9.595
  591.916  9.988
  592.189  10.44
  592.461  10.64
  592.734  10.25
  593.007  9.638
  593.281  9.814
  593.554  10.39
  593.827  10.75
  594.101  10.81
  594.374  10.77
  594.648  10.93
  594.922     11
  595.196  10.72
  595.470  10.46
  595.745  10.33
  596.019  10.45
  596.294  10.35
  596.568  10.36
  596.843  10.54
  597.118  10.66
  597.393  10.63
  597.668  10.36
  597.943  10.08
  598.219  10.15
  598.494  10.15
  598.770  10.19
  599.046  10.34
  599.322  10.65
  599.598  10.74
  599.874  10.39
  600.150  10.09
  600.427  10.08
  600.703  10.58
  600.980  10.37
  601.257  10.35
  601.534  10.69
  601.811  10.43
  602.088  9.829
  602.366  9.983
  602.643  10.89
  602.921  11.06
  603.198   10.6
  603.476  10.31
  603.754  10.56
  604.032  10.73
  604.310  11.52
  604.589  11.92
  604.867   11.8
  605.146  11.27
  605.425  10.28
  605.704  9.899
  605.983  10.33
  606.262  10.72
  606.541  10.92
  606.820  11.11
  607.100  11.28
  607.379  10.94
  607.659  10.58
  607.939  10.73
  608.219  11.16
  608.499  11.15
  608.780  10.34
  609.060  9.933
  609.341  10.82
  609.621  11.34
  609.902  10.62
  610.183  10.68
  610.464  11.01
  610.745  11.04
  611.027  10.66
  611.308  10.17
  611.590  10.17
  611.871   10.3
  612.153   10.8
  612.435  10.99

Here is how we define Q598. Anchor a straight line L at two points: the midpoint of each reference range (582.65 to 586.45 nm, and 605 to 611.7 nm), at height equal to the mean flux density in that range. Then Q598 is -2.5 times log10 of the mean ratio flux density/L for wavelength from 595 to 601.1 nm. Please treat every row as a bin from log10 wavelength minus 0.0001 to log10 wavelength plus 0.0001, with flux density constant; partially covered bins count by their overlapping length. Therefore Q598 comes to 0.04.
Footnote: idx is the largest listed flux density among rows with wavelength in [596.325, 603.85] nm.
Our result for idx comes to 11.06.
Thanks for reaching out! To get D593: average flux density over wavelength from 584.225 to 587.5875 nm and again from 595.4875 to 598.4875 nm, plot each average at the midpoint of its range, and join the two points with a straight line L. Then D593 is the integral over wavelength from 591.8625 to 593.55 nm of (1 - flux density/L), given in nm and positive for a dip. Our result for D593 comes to 0.055 nm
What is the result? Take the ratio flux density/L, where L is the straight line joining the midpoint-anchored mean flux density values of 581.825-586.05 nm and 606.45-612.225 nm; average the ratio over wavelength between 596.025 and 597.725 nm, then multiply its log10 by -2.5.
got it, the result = 0.040 mag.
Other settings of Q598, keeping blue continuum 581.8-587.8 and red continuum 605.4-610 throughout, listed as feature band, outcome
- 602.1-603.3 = 0.02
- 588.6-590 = 0.34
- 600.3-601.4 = 0.04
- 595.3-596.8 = 0.04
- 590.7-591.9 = 0.07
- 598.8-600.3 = 0.04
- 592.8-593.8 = 0.08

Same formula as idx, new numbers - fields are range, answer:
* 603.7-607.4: 11.92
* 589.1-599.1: 11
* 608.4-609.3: 11.15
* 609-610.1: 11.34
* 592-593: 10.64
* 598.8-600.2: 10.74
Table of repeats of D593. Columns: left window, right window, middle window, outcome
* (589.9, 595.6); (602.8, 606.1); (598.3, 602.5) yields 0.14 nm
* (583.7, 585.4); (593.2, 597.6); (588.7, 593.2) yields 0.50 nm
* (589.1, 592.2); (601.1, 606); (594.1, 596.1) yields -0.15 nm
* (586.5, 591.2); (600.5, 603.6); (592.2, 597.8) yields -0.29 nm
